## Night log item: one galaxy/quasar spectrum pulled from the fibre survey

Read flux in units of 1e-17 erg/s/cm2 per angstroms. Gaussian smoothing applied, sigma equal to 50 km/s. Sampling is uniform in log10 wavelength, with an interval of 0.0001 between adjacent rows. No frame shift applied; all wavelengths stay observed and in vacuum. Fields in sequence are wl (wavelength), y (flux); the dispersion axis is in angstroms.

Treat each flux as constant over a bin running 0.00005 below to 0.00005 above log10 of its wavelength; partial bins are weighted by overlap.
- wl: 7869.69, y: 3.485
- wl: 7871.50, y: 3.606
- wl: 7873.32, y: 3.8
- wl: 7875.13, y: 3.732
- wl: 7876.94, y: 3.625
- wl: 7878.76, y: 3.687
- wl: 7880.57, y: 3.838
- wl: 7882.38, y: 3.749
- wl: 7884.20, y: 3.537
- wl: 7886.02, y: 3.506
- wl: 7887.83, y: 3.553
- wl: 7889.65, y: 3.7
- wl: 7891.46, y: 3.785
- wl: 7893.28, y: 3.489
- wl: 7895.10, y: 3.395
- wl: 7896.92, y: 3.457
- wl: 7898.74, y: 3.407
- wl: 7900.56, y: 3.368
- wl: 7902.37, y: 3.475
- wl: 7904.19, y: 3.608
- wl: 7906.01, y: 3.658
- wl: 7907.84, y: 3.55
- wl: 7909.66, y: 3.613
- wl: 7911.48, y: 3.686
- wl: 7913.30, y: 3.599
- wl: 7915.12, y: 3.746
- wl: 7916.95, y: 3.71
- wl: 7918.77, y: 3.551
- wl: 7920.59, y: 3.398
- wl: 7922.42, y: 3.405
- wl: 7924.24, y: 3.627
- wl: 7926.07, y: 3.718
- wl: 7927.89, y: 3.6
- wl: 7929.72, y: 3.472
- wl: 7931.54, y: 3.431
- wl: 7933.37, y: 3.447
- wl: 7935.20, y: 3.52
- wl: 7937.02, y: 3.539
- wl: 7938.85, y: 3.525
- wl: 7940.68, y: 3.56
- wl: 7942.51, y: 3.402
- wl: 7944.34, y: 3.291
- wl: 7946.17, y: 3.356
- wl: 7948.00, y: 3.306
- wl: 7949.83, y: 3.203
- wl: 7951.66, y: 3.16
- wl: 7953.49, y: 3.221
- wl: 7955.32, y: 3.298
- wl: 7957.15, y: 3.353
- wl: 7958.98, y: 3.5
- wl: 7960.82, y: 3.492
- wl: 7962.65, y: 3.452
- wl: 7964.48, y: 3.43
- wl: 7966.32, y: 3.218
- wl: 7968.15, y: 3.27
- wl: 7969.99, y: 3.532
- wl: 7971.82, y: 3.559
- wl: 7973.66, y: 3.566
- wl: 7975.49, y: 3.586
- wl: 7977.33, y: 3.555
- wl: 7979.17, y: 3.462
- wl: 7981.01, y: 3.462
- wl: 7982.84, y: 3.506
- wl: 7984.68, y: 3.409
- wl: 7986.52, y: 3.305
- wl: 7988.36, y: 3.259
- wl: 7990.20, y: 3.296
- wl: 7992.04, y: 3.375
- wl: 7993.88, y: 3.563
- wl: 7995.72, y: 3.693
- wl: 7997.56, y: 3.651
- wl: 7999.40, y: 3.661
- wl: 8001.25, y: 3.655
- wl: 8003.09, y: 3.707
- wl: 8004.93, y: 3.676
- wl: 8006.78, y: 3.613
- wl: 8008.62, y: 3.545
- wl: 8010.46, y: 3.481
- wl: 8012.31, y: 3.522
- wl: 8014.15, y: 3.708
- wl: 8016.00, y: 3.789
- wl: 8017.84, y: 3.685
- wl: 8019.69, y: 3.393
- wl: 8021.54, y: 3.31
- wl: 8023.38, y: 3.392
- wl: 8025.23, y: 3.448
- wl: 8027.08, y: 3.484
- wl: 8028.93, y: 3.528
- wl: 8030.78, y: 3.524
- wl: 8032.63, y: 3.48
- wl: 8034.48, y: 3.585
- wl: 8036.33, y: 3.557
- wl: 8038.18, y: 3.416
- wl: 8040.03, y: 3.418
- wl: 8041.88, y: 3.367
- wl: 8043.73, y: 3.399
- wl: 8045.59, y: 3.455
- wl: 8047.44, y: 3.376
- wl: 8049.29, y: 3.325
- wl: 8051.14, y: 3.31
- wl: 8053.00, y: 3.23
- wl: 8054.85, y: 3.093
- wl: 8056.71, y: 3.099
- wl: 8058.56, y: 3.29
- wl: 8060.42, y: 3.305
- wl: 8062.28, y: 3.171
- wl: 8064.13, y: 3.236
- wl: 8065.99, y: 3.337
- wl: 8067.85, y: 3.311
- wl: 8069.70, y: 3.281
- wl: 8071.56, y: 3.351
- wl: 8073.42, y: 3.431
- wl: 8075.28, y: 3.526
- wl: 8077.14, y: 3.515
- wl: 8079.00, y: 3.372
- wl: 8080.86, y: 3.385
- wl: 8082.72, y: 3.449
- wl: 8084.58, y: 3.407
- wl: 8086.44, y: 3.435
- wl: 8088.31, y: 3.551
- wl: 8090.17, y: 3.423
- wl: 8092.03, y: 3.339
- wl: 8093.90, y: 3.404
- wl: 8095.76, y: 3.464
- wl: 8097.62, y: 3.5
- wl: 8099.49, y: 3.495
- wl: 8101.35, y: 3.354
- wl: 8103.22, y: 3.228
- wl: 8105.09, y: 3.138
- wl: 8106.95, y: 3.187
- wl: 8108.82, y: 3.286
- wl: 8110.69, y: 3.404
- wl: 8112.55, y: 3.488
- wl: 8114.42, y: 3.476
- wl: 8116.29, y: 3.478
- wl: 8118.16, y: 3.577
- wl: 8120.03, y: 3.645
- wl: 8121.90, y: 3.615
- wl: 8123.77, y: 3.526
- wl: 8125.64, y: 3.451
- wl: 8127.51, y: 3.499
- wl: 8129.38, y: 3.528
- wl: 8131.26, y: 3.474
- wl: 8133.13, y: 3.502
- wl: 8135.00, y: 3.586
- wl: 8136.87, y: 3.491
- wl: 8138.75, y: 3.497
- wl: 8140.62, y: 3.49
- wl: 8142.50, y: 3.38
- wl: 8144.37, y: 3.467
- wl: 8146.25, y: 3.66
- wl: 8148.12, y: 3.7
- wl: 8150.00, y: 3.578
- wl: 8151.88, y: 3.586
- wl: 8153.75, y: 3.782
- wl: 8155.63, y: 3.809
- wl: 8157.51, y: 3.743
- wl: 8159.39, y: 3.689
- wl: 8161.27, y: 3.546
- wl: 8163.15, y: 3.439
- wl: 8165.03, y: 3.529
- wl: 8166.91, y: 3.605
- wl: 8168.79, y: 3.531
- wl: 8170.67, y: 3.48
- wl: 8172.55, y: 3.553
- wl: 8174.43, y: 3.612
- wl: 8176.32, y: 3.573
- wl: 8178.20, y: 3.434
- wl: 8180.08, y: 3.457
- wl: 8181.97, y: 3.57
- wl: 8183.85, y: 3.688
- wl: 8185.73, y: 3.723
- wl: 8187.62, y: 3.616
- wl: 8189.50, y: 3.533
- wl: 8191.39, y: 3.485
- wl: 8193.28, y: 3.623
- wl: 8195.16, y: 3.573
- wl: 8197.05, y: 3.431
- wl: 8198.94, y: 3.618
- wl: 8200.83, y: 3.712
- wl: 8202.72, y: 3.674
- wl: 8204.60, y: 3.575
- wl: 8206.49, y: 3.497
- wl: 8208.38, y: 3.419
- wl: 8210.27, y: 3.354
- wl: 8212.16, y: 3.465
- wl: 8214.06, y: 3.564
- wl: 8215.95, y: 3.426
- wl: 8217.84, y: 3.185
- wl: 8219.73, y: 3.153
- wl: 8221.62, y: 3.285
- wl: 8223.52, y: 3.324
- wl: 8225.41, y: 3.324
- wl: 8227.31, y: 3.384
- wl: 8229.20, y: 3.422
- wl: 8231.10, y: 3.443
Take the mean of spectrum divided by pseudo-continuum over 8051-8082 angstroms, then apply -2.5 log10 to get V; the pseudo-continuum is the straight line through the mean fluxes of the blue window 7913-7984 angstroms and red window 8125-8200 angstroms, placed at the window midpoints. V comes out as 0.07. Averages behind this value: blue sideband 3.46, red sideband 3.56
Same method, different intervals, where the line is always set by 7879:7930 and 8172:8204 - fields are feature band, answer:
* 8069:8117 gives 0.06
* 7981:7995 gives 0.06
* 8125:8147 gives 0.02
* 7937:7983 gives 0.05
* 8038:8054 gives 0.07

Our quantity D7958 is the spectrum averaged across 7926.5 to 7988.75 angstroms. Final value 3.42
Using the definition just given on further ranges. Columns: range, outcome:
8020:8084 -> 3.38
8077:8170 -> 3.49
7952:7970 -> 3.36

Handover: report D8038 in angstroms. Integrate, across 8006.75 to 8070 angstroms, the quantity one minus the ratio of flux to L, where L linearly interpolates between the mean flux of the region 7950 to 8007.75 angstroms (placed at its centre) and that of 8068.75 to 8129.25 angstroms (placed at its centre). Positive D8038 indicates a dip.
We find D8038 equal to 0.7 angstroms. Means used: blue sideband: 3.46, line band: 3.41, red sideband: 3.43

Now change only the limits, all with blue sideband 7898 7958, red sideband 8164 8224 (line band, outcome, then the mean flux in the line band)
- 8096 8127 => 0.62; 3.43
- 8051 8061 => 0.81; 3.21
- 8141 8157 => -0.52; 3.62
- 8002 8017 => -0.61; 3.63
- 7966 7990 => 0.32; 3.44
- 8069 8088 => 0.41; 3.42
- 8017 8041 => 0.09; 3.48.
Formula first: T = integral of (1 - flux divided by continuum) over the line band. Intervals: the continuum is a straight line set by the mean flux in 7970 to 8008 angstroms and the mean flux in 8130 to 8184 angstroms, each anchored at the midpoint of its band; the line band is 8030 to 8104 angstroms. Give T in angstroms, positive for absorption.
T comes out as 3.5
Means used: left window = 3.53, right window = 3.57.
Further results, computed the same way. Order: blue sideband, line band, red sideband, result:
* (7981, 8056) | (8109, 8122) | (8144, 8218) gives 0.09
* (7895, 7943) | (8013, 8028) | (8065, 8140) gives -0.19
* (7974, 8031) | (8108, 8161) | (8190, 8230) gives -1.10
